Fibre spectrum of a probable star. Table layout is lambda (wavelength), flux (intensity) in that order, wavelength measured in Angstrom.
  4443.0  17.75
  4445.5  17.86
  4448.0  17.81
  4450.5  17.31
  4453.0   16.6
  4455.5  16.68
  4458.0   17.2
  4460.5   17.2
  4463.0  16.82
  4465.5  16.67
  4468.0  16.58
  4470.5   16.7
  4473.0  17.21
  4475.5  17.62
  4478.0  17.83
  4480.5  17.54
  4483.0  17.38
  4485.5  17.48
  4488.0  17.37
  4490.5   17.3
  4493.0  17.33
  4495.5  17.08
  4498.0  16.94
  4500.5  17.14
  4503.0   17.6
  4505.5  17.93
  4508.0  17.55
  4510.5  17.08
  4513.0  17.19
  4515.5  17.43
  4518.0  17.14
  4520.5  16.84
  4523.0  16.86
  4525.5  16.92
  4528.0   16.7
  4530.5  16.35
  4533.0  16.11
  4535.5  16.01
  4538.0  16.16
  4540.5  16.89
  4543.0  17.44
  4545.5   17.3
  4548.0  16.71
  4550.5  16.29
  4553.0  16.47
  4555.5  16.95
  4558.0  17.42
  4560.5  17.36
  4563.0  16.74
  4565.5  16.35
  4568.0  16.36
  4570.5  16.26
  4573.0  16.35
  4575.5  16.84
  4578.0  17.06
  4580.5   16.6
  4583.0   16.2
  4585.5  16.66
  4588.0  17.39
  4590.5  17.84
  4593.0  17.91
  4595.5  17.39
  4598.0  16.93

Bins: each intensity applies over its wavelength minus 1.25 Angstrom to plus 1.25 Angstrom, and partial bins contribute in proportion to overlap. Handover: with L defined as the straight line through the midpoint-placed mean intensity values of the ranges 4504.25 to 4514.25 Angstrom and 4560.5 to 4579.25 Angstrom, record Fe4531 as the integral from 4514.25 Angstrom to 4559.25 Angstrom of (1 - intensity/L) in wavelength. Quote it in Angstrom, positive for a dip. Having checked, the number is 0.8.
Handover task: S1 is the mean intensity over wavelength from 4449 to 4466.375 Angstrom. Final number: 16.9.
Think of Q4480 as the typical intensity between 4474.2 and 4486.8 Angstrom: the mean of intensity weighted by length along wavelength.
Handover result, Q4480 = 17.6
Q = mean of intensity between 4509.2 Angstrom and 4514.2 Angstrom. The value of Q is 17.1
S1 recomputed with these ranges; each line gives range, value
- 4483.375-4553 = 17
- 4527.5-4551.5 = 16.6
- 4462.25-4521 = 17.2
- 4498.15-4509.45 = 17.5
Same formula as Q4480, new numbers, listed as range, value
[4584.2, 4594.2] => 17.4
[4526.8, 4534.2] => 16.4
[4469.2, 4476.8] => 17.2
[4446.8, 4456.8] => 17.1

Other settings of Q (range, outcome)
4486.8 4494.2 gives 17.3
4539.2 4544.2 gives 17.2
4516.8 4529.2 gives 16.9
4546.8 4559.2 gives 16.8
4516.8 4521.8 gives 17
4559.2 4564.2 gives 17.1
